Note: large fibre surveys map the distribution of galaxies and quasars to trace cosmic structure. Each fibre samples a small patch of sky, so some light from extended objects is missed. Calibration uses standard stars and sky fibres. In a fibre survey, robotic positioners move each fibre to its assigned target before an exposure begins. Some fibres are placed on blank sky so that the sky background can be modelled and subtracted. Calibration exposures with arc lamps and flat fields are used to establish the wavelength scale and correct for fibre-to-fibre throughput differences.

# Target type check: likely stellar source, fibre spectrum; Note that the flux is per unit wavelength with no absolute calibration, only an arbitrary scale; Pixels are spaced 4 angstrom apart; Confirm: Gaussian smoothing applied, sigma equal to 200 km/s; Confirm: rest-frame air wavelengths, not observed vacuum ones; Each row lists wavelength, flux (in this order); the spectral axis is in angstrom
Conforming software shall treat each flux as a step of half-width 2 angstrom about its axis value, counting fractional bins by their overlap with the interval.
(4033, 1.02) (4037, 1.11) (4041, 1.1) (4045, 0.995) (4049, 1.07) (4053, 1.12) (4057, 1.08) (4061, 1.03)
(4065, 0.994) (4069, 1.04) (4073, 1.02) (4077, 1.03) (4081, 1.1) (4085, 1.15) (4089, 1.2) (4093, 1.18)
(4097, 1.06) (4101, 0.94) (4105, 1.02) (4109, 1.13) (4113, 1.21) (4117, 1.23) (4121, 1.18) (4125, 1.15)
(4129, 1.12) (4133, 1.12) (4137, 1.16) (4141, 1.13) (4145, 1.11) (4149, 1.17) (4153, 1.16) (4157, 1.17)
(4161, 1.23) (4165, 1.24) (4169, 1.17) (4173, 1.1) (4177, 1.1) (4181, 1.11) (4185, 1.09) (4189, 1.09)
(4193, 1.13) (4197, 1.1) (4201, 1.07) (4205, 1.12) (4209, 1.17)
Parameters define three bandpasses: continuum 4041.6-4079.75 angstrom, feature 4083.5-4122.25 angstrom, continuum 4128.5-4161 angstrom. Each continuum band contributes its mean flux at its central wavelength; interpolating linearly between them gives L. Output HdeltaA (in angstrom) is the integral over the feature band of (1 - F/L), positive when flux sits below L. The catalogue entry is -1.1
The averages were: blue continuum 1.05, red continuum 1.15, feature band 1.13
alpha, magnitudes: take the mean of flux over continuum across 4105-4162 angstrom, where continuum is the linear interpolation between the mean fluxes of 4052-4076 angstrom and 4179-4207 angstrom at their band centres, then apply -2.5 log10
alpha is -0.079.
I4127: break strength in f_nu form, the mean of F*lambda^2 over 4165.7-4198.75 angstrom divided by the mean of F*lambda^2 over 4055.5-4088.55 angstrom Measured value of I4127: 1.1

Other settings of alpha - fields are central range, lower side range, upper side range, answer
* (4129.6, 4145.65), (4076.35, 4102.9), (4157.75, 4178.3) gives 0.011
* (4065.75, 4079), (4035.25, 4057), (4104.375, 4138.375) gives 0.079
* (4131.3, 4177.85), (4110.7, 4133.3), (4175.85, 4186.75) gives -0.023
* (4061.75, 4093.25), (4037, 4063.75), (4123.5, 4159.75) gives 0.009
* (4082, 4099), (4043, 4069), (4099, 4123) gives -0.052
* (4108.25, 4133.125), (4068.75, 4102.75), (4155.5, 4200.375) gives -0.062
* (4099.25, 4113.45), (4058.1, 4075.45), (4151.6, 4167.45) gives 0.038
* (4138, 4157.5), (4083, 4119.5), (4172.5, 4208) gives -0.032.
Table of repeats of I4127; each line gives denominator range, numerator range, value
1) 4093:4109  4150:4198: 1.13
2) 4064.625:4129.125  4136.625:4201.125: 1.07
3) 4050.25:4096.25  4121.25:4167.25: 1.11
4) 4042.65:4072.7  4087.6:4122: 1.10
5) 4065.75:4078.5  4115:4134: 1.16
